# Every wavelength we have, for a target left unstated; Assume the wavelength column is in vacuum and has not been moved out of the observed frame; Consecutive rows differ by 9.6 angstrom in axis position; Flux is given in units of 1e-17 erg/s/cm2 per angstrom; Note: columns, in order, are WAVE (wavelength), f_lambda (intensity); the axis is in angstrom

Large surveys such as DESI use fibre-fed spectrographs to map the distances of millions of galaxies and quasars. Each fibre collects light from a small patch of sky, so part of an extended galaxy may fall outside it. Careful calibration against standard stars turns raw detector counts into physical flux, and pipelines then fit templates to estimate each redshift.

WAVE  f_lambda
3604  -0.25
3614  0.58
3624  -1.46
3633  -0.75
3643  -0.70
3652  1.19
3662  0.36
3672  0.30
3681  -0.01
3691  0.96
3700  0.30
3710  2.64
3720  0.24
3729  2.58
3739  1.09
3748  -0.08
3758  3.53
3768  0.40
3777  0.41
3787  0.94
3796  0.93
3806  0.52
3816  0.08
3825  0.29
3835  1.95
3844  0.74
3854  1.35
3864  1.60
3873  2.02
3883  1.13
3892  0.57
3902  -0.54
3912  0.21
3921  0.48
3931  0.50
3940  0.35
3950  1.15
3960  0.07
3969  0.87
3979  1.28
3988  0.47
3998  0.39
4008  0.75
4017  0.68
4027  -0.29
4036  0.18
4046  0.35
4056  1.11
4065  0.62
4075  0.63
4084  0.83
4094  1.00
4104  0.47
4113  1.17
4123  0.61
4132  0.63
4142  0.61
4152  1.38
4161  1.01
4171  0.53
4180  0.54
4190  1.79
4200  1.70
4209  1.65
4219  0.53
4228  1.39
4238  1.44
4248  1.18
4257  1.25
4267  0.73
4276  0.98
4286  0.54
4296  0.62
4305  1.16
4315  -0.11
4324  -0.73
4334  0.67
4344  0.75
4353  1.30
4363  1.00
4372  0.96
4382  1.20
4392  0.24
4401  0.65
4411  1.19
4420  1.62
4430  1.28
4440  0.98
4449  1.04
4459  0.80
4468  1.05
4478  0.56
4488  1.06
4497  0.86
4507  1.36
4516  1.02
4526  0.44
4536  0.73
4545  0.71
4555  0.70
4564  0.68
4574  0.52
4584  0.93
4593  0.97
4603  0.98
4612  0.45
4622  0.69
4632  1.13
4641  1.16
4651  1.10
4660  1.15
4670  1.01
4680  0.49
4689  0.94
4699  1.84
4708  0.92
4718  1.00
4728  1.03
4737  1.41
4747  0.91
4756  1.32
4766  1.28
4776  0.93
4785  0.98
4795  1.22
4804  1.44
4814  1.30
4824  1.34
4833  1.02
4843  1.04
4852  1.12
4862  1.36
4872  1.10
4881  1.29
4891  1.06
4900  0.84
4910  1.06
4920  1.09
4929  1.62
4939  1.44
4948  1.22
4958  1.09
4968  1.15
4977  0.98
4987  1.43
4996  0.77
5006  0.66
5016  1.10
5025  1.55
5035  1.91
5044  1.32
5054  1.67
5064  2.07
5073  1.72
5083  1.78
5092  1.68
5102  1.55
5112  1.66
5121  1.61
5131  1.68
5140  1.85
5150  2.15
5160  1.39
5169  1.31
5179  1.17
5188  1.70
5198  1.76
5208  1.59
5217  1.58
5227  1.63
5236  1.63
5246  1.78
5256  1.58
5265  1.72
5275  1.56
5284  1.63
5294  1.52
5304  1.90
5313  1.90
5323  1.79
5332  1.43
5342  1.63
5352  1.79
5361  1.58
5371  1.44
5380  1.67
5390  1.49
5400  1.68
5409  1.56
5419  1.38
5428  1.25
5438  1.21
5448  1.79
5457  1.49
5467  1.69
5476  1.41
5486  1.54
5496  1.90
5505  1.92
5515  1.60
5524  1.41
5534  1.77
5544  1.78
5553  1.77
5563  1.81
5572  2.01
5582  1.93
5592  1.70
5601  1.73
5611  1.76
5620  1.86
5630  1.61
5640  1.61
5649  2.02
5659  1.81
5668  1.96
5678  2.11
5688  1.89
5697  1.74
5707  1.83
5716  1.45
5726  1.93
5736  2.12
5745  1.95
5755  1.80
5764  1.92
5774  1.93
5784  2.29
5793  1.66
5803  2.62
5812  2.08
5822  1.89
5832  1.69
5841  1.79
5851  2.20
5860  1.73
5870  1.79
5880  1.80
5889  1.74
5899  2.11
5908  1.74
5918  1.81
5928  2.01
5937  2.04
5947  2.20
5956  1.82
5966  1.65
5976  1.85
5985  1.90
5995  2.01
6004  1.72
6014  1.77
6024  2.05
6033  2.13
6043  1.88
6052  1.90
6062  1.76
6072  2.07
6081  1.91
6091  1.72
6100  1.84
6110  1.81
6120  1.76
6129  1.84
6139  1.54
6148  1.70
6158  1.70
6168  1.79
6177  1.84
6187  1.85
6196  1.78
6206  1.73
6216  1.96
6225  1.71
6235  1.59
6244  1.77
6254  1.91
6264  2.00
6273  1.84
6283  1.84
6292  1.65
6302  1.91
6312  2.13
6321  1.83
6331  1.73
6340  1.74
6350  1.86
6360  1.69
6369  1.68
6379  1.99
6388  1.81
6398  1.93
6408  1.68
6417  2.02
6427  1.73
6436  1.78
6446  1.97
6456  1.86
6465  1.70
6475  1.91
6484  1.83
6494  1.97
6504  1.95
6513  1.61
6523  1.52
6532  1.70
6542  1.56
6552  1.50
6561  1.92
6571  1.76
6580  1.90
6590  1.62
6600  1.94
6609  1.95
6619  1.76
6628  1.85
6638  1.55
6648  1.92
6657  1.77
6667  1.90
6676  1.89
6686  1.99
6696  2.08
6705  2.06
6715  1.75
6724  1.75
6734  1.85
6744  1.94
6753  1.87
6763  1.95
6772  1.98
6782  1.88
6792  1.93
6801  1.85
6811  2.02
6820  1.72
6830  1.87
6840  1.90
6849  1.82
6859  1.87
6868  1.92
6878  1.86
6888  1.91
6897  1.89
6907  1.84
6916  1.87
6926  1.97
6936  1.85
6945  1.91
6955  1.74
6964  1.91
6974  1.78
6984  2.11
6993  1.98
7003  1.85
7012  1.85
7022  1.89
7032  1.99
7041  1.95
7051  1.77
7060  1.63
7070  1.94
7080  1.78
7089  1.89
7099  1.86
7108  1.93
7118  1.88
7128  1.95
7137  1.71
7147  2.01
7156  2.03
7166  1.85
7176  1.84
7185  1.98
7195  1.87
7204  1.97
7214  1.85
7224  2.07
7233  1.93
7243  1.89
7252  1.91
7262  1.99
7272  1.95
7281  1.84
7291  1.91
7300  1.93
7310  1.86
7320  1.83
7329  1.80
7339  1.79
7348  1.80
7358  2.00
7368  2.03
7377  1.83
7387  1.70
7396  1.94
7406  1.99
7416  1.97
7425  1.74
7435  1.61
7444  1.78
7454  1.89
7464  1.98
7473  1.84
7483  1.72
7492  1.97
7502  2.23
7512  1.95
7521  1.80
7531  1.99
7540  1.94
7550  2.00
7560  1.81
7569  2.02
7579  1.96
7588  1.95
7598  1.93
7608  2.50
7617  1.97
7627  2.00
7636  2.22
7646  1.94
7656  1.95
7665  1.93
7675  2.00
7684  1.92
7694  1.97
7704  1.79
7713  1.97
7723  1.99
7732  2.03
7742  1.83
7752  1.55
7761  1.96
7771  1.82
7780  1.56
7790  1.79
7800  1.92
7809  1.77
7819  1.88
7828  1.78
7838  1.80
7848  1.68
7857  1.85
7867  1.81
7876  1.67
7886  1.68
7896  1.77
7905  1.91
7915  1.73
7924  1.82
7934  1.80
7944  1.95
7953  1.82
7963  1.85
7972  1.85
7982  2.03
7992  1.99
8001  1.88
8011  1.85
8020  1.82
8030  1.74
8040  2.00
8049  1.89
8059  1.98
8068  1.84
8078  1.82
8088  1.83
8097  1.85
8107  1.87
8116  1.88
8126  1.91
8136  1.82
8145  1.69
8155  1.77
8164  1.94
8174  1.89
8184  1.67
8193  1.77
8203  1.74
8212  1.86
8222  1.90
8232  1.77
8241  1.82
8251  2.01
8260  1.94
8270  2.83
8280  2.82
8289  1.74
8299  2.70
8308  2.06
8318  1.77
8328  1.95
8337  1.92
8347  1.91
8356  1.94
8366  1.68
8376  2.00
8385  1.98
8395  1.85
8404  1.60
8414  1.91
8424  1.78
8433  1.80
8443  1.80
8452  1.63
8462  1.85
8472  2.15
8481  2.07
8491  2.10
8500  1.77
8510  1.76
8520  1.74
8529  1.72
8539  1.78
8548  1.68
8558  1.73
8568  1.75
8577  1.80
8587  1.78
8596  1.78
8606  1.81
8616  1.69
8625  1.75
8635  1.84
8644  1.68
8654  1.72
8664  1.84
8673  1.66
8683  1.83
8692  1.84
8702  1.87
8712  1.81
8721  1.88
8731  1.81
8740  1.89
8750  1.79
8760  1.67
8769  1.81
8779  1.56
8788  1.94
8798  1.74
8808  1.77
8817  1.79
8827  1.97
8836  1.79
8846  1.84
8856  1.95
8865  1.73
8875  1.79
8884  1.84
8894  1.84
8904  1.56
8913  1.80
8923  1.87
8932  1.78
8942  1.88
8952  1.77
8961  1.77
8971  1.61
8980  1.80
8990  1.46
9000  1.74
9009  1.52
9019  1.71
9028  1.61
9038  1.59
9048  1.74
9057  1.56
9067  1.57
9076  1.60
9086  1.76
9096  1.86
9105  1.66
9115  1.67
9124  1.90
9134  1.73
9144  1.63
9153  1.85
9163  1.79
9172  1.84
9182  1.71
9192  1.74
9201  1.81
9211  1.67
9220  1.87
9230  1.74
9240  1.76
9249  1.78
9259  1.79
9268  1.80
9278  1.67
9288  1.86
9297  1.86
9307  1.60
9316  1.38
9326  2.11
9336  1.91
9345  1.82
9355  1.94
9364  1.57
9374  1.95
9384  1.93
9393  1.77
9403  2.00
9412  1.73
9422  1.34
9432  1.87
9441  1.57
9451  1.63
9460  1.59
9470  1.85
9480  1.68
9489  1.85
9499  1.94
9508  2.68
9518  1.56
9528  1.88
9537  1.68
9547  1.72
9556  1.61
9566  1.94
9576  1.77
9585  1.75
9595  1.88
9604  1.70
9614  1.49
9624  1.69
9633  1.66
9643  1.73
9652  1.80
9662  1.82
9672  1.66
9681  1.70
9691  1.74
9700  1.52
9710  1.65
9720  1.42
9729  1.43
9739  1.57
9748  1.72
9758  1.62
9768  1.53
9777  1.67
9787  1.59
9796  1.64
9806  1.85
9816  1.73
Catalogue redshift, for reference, 0.261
